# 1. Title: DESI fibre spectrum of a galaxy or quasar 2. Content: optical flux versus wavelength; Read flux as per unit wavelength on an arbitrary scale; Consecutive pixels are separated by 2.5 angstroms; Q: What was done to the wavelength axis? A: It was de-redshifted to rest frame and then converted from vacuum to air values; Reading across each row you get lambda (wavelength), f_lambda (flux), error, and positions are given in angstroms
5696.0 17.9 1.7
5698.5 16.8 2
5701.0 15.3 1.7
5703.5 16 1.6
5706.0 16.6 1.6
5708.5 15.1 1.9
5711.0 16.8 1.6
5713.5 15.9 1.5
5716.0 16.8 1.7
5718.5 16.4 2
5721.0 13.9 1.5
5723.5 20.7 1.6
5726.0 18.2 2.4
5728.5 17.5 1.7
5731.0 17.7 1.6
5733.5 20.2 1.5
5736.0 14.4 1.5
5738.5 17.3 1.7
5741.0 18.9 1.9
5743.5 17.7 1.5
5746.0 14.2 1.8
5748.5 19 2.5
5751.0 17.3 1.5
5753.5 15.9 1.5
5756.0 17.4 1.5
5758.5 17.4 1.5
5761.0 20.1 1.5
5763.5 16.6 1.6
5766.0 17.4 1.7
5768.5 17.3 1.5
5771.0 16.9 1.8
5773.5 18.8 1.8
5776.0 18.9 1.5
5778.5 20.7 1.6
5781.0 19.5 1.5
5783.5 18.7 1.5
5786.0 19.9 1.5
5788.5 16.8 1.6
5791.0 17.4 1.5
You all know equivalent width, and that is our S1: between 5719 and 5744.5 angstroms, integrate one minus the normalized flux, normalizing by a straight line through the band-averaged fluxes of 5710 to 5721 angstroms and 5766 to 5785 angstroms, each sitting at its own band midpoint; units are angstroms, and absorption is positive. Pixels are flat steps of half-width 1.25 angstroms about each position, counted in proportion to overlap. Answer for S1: -1.2 angstroms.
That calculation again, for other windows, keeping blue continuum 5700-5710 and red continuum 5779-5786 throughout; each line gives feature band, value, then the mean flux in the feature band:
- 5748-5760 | 0.48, 17.4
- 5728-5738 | -0.20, 17.4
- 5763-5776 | 0.84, 17.6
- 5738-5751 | 0.16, 17.4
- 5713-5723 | 0.17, 16.1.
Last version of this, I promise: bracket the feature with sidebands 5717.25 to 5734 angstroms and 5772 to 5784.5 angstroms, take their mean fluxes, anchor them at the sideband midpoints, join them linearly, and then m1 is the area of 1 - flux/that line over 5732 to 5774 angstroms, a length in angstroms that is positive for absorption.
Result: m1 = 2.4 angstroms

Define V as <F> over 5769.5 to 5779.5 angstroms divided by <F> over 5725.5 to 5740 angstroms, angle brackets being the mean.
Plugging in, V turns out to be 1.07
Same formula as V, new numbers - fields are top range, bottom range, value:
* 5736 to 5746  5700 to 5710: 1.08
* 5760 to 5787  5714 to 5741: 1.07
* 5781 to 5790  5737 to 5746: 1.07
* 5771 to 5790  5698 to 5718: 1.17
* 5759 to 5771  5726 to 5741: 1.01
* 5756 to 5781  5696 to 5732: 1.09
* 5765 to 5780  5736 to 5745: 1.06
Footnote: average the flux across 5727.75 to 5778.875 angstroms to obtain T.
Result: 17.6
